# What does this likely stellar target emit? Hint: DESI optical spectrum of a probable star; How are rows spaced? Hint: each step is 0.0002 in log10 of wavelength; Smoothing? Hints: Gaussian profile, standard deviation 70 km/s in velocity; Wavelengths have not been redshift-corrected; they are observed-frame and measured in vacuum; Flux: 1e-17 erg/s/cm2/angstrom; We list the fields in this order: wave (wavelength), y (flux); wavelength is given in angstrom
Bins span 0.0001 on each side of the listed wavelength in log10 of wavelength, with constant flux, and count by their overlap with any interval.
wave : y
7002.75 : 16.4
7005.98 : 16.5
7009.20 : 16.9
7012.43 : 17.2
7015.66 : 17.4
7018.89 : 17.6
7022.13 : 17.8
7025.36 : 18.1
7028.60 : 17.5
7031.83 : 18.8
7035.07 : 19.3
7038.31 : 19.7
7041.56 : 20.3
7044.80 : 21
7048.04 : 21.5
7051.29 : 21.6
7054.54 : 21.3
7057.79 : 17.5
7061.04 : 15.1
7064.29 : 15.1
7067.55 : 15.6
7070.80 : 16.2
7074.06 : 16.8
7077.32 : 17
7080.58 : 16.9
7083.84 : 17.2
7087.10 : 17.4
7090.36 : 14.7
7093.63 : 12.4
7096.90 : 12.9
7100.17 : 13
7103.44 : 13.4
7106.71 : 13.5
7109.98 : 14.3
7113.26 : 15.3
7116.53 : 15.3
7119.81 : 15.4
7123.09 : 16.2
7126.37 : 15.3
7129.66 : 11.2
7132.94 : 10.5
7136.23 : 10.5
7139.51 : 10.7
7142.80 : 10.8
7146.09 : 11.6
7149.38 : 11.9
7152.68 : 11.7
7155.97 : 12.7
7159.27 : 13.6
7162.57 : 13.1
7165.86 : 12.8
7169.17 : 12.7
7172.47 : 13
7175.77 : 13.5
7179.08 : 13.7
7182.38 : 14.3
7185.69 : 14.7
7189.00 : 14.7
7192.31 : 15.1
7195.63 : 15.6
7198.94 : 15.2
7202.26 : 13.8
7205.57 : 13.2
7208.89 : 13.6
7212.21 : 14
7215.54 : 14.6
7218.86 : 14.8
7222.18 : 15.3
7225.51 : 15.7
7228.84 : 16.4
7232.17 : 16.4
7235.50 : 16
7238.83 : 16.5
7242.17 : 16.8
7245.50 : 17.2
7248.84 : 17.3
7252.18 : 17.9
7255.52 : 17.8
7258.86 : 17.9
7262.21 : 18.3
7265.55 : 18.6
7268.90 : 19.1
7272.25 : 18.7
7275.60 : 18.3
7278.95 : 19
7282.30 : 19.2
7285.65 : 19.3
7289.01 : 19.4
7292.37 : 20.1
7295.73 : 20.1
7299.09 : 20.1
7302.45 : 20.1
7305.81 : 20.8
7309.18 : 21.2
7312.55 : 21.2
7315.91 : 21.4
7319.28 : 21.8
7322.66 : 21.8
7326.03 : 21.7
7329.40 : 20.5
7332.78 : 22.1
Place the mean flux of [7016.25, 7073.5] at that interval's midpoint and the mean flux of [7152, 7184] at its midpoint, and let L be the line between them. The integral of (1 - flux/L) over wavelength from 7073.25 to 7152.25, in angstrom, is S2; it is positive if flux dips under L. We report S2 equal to 8.7 angstrom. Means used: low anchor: 18.4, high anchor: 13.2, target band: 13.9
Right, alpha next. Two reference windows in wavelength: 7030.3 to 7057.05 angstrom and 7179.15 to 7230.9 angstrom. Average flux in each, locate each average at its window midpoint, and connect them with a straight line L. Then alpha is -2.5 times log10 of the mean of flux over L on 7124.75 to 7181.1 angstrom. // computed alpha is 0.32 mag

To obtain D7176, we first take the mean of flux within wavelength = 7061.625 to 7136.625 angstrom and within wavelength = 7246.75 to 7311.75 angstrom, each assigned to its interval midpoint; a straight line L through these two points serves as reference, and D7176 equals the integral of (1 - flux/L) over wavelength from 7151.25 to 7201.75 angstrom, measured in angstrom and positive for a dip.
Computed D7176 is 8.6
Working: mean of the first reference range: 14.7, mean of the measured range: 13.8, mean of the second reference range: 19.1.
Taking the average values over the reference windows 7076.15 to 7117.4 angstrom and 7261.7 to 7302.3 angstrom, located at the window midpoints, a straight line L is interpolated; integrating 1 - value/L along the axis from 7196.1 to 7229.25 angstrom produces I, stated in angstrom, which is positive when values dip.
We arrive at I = 5.6 angstrom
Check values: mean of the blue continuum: 14.8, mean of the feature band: 14.6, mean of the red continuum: 19.2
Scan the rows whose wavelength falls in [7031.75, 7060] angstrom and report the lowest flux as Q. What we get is 17.5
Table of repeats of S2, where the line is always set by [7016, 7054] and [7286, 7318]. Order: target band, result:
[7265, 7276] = 0.87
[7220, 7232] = 2.57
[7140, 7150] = 4.30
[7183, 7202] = 4.83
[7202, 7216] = 4.39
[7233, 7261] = 4.24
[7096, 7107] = 3.62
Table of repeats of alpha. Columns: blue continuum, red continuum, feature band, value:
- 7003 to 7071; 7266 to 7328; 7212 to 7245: 0.24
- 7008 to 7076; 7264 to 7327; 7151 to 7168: 0.44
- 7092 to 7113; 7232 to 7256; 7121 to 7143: 0.15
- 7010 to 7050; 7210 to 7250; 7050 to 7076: 0.06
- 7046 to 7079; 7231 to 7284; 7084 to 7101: 0.23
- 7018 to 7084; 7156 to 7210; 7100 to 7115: 0.17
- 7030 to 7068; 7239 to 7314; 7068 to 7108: 0.25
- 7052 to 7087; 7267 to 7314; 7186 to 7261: 0.20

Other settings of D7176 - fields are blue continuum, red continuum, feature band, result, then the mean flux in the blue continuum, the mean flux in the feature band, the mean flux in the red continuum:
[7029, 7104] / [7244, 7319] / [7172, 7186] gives 3.4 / 17.2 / 13.8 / 19.3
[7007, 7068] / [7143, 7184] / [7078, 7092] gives -0.2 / 18.4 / 16.6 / 12.8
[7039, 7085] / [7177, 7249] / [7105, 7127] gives 2.6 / 18.1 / 15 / 15.2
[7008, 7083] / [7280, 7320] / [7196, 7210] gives 3.9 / 18.1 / 14.1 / 20.3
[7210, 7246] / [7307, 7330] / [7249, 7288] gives -0.6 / 15.7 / 18.5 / 21.4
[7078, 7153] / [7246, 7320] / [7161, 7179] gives 2.8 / 13.6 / 13.1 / 19.4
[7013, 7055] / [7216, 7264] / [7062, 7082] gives 2.7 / 19.3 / 16.2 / 16.7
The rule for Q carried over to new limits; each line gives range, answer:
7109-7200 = 10.5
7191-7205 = 13.8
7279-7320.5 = 19.2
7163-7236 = 12.7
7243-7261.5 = 17.2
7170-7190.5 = 13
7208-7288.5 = 13.6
